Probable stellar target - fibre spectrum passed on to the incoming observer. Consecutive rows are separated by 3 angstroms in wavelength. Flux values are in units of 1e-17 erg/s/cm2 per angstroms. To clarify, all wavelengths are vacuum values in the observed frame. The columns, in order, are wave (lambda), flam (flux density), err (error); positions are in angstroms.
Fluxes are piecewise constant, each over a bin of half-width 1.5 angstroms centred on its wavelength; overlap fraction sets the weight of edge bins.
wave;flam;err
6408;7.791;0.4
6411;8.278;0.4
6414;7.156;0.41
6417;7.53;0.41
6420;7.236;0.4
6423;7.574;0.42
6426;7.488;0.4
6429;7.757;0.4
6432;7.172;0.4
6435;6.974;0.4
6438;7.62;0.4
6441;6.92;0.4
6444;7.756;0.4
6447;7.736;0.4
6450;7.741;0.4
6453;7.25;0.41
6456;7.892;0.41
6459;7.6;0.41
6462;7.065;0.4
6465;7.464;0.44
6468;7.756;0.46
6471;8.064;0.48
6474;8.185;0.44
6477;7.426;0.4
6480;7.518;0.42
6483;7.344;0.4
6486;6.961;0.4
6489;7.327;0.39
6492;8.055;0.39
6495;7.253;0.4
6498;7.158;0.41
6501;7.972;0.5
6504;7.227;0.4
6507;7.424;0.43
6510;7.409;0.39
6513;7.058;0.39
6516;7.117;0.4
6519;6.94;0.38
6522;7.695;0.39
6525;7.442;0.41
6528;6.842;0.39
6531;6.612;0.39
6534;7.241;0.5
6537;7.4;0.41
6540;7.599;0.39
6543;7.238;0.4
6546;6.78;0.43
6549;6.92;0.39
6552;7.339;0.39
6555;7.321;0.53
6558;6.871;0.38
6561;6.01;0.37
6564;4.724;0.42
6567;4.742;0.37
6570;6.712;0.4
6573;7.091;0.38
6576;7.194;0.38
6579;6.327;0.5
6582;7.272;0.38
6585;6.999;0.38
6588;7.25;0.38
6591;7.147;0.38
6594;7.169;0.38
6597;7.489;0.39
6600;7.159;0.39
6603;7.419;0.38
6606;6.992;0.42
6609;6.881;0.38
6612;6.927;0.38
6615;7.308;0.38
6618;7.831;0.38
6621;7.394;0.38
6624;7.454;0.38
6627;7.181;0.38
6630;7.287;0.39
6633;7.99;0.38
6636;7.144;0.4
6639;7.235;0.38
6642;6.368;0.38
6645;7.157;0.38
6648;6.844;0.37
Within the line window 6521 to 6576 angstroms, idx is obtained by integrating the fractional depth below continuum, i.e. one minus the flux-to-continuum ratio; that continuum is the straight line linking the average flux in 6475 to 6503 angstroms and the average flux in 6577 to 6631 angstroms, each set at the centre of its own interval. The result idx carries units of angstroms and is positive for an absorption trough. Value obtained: 3.8 angstroms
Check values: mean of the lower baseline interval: 7.46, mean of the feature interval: 6.81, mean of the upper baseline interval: 7.19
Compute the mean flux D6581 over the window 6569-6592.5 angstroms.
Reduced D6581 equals 7.01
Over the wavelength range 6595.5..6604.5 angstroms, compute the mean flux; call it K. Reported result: 7.36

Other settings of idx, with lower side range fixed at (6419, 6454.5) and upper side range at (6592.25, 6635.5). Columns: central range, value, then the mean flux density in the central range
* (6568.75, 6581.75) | 0.8 angstroms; 6.88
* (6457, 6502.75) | -0.8 angstroms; 7.55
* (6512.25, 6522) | 0.3 angstroms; 7.14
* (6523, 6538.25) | 0.5 angstroms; 7.12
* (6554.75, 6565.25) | 1.7 angstroms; 6.14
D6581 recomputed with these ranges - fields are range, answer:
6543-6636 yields 6.98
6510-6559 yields 7.16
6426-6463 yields 7.46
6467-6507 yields 7.55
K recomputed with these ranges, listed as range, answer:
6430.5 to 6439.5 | 7.26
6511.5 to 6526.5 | 7.25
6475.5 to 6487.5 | 7.31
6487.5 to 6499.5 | 7.45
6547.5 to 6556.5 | 7.19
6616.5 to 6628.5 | 7.47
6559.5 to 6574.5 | 5.86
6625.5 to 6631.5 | 7.23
